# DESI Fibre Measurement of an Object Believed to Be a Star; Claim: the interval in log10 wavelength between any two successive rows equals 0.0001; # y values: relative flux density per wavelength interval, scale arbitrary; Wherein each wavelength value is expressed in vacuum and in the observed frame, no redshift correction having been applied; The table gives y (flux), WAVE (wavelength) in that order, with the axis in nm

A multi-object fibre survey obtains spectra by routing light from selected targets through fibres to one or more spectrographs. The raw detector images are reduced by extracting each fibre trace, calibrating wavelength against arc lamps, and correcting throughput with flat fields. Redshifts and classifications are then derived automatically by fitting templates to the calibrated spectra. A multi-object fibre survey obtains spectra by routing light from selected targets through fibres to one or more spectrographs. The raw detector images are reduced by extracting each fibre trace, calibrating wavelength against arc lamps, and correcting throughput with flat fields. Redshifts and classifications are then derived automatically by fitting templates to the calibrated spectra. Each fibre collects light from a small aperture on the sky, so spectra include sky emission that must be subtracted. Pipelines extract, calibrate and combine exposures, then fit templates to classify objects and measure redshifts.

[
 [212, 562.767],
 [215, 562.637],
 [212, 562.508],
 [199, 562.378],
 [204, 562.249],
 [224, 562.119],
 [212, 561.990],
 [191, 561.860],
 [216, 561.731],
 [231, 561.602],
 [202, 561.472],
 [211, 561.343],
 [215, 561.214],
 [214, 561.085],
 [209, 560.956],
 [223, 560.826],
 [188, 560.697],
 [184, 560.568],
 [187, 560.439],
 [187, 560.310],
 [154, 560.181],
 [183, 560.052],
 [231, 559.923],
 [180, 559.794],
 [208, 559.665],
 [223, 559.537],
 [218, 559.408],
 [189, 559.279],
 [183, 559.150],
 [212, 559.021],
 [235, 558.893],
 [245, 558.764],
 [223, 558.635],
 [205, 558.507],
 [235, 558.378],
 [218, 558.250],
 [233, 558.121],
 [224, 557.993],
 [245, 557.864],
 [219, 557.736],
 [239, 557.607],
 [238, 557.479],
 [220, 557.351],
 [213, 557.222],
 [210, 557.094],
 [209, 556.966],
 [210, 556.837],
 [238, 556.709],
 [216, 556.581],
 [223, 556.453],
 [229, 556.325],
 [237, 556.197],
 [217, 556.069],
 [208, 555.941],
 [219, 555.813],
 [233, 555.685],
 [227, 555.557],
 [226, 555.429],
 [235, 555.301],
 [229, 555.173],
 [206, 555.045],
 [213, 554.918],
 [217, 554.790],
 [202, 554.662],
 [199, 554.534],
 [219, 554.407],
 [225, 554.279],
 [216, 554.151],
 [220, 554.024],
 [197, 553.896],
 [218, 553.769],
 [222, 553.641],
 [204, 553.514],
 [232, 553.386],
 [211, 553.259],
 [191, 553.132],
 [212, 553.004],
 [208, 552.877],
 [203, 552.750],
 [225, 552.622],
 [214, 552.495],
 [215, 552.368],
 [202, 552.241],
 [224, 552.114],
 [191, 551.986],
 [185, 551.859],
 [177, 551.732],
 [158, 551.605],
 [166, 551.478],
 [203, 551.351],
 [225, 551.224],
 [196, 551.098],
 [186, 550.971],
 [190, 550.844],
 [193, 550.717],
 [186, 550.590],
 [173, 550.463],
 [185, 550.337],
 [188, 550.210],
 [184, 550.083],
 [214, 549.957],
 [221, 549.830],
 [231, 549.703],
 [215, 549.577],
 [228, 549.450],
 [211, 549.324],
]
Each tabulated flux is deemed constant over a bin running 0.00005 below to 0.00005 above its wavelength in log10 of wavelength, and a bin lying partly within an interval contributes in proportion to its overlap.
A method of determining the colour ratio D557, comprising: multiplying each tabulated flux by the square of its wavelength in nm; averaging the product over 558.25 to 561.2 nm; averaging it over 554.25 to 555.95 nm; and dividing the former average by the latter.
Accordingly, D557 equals 1.0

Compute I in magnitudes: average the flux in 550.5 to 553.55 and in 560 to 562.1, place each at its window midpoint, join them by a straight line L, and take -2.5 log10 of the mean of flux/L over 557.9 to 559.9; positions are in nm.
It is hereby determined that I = -0.08 mag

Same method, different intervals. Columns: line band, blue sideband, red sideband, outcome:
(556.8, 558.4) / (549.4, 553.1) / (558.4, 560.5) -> -0.10 mag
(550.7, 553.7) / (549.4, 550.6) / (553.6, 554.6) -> 0.04 mag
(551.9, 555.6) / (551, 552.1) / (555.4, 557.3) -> -0.05 mag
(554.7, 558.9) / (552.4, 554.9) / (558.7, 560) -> -0.06 mag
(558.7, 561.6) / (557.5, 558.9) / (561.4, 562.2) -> 0.08 mag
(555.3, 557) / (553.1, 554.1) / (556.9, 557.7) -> -0.02 mag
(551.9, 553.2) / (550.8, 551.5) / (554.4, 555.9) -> -0.02 mag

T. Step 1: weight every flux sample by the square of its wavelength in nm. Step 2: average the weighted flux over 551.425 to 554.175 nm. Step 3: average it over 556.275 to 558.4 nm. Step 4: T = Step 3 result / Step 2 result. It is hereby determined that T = 1.1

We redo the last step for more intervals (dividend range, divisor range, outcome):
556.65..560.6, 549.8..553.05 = 1.11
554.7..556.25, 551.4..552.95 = 1.14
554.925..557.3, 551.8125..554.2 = 1.06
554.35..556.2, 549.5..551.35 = 1.12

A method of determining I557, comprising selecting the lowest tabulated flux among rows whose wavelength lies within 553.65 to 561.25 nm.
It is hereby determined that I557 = 154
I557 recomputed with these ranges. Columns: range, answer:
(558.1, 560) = 180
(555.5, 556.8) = 208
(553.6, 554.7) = 197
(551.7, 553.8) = 177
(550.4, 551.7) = 158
